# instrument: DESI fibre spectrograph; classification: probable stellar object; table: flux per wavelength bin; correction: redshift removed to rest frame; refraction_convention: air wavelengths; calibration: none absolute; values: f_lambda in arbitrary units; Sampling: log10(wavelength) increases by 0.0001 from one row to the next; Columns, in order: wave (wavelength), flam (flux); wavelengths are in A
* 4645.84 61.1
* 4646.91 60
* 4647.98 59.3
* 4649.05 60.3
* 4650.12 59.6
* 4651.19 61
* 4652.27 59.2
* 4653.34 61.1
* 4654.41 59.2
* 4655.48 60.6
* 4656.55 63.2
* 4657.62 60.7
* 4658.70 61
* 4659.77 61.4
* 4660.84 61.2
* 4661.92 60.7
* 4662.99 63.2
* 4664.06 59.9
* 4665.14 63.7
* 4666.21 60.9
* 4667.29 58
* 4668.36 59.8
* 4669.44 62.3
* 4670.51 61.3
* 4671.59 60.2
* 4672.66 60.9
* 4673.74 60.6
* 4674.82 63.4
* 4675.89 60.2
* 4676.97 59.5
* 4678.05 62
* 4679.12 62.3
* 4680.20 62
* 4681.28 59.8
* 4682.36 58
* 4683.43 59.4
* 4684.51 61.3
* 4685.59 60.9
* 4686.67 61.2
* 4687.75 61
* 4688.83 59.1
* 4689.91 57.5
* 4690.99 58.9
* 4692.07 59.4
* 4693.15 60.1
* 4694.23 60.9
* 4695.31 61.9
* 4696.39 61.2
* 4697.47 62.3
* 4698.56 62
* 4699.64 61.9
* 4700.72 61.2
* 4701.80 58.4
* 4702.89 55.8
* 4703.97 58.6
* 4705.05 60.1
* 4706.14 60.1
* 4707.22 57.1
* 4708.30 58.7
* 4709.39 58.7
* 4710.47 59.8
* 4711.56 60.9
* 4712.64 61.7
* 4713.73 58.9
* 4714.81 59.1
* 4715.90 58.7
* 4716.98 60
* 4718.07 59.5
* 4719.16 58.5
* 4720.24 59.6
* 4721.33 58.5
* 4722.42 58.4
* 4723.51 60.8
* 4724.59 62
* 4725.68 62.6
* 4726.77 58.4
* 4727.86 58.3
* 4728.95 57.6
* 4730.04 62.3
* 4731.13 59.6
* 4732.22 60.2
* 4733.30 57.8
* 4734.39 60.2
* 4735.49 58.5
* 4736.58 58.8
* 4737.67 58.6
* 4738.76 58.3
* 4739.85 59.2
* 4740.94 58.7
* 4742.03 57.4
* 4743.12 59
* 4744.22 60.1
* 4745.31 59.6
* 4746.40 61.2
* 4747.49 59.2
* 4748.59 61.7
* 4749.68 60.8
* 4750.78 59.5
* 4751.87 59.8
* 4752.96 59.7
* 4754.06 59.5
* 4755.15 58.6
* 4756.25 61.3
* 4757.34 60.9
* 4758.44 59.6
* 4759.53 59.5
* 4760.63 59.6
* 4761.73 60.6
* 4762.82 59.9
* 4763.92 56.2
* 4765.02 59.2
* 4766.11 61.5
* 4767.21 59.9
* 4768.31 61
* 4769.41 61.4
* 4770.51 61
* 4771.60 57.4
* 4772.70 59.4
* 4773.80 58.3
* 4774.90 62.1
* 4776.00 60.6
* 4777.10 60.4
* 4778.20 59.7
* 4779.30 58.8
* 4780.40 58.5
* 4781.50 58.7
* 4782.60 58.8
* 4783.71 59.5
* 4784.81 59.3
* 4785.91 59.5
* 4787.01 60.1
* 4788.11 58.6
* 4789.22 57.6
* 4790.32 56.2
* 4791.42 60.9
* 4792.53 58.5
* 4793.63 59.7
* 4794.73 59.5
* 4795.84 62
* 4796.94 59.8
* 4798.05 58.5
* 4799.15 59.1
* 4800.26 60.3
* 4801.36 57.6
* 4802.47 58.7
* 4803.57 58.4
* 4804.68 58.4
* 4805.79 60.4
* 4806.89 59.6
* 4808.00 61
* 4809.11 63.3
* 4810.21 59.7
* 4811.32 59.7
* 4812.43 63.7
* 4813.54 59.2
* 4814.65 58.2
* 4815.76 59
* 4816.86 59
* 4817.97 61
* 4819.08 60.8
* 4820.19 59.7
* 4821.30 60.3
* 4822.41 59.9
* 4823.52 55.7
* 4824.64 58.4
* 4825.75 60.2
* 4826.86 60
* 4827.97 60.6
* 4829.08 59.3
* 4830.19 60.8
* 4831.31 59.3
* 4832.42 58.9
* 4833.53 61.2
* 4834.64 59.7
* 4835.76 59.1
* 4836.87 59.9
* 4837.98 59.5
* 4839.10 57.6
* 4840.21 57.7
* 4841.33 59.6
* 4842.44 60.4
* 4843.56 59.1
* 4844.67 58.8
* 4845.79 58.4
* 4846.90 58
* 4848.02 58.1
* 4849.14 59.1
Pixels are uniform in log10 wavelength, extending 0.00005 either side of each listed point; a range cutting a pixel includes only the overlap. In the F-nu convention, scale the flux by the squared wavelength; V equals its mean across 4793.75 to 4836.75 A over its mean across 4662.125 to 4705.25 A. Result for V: 1.0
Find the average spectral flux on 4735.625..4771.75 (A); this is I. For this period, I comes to 59.7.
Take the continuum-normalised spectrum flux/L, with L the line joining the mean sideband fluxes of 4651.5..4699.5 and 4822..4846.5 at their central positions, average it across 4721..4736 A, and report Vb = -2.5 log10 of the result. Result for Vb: 0.01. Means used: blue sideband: 60.8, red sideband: 59.3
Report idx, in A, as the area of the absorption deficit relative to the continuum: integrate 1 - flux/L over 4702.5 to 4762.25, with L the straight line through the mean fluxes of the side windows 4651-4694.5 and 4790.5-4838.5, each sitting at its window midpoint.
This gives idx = 0.7 A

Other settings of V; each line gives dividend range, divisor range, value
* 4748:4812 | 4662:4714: 1.03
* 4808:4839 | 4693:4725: 1.05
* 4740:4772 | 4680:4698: 1.02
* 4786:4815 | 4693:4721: 1.04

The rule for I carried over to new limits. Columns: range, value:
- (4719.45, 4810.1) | 59.6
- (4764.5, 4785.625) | 59.8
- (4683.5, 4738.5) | 59.7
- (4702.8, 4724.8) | 59.4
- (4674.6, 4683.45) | 60.8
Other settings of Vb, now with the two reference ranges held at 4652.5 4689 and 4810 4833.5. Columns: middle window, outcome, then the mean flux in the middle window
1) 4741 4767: 0.01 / 59.7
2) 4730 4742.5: 0.02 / 59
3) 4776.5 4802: 0.01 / 59.2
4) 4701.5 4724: 0.03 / 59.1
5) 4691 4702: 0.00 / 60.9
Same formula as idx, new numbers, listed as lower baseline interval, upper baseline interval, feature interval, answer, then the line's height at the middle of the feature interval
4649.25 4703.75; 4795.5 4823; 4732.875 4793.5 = 0.7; 60.1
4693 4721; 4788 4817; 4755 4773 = -0.1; 59.6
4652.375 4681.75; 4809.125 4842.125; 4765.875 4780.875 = 0.0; 60.1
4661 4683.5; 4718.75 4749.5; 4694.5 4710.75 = 0.1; 60.2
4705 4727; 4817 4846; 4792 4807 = 0.0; 59.5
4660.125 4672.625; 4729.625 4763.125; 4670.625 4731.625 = 0.4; 60.4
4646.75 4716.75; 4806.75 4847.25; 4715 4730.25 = 0.1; 60.2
